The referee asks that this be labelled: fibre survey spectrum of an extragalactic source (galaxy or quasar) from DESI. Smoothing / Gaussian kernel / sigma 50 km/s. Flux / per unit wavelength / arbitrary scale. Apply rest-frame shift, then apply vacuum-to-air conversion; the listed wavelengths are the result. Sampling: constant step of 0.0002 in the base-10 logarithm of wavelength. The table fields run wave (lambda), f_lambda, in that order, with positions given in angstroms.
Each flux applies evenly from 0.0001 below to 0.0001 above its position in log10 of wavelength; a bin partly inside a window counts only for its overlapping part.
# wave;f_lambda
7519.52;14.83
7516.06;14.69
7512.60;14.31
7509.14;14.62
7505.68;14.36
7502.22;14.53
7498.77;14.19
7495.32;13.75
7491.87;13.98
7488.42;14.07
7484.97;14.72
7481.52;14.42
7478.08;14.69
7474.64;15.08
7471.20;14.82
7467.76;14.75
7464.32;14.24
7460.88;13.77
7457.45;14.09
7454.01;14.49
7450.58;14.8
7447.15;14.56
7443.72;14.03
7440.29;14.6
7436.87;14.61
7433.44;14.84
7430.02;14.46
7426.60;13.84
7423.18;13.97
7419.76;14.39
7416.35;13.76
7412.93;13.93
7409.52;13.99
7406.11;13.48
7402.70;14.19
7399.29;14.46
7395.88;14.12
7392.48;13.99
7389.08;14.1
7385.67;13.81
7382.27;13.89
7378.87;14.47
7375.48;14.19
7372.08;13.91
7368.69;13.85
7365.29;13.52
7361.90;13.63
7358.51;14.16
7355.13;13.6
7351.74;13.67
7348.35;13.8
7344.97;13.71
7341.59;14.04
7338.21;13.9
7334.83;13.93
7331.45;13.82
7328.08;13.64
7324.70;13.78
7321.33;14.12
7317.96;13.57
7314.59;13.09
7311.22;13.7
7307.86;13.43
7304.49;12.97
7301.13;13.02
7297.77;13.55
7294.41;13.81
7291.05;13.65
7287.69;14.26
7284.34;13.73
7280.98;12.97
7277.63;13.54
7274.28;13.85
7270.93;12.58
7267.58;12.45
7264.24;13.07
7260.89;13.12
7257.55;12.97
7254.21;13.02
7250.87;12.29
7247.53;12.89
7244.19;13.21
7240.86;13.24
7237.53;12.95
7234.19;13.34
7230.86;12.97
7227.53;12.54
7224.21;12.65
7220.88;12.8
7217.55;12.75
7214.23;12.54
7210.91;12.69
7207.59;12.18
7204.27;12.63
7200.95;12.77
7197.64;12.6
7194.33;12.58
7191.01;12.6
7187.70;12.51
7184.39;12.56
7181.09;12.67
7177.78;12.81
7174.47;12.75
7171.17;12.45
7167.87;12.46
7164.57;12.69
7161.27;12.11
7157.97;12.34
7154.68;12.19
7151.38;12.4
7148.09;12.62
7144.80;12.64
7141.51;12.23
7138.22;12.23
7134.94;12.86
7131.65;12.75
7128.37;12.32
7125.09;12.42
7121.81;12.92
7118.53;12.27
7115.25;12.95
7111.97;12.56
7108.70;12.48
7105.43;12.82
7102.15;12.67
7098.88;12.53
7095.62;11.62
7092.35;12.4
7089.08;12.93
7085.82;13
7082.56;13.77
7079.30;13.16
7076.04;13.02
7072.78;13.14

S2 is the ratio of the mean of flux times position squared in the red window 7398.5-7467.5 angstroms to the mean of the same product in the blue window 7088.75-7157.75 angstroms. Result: 1.24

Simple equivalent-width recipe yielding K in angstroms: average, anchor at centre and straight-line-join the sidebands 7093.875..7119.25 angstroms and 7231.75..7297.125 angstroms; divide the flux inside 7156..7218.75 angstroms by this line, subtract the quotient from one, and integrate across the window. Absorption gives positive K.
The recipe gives 1.5 angstroms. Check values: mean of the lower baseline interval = 12.5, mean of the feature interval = 12.6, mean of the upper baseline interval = 13.2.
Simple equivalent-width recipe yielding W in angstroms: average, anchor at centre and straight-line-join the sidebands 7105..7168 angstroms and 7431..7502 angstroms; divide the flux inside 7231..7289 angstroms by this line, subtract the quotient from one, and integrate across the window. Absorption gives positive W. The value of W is 0.4 angstroms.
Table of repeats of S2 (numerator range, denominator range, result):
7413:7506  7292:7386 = 1.08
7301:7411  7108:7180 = 1.17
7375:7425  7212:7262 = 1.14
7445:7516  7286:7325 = 1.11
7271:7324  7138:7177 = 1.13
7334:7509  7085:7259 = 1.20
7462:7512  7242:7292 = 1.16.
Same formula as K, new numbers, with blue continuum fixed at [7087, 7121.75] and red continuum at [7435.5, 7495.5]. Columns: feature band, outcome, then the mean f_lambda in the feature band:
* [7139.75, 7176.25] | 1.1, 12.4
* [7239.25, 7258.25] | 0.5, 12.9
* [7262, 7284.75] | 0.5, 13.1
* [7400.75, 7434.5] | 0.3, 14.1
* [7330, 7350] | -0.1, 13.9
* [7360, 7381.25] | 0.0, 13.9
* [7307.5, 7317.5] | 0.2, 13.4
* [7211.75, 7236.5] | 0.7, 12.8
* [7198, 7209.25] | 0.5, 12.5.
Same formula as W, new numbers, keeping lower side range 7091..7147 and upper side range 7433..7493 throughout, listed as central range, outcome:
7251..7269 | 0.6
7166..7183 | 0.3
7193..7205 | 0.3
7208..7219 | 0.4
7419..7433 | 0.0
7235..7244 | 0.0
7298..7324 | 0.3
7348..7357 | 0.1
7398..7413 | 0.1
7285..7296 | -0.3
